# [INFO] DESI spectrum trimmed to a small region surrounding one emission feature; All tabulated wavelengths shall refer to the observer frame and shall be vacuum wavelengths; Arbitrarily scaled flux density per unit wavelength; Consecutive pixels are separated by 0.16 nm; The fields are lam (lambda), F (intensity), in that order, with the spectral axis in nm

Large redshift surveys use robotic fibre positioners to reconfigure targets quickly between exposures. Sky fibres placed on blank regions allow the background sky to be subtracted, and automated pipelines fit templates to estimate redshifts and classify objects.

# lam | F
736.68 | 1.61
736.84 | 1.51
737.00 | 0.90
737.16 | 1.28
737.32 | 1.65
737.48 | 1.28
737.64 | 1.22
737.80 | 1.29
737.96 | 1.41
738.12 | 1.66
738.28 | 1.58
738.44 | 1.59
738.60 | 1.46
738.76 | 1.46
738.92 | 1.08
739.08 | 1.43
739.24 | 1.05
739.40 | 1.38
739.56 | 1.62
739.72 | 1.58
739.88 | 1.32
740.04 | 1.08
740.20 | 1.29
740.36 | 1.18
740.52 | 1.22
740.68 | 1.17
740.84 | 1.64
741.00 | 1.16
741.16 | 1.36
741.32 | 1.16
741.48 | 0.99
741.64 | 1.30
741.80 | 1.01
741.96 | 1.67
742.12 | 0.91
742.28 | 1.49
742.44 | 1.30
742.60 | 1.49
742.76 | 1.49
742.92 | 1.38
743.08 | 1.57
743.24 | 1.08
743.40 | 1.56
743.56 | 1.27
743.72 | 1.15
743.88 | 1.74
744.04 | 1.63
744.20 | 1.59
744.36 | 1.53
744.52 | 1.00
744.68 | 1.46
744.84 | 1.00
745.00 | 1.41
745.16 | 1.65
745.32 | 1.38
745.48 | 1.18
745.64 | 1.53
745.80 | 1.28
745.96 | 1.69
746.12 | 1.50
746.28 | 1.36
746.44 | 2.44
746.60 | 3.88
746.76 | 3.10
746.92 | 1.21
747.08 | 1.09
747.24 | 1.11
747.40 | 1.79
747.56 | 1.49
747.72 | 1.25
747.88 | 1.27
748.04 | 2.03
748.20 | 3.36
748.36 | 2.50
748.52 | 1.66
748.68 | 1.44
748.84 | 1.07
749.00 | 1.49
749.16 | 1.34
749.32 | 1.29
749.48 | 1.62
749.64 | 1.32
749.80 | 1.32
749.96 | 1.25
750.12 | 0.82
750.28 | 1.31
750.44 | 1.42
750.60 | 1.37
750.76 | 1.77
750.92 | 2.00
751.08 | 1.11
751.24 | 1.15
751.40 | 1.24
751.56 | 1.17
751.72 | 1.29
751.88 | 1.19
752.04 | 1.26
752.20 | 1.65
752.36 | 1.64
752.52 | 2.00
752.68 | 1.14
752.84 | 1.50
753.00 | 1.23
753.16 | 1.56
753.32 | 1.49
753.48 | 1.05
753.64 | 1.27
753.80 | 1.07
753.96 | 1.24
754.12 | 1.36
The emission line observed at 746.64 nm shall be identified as [S II]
